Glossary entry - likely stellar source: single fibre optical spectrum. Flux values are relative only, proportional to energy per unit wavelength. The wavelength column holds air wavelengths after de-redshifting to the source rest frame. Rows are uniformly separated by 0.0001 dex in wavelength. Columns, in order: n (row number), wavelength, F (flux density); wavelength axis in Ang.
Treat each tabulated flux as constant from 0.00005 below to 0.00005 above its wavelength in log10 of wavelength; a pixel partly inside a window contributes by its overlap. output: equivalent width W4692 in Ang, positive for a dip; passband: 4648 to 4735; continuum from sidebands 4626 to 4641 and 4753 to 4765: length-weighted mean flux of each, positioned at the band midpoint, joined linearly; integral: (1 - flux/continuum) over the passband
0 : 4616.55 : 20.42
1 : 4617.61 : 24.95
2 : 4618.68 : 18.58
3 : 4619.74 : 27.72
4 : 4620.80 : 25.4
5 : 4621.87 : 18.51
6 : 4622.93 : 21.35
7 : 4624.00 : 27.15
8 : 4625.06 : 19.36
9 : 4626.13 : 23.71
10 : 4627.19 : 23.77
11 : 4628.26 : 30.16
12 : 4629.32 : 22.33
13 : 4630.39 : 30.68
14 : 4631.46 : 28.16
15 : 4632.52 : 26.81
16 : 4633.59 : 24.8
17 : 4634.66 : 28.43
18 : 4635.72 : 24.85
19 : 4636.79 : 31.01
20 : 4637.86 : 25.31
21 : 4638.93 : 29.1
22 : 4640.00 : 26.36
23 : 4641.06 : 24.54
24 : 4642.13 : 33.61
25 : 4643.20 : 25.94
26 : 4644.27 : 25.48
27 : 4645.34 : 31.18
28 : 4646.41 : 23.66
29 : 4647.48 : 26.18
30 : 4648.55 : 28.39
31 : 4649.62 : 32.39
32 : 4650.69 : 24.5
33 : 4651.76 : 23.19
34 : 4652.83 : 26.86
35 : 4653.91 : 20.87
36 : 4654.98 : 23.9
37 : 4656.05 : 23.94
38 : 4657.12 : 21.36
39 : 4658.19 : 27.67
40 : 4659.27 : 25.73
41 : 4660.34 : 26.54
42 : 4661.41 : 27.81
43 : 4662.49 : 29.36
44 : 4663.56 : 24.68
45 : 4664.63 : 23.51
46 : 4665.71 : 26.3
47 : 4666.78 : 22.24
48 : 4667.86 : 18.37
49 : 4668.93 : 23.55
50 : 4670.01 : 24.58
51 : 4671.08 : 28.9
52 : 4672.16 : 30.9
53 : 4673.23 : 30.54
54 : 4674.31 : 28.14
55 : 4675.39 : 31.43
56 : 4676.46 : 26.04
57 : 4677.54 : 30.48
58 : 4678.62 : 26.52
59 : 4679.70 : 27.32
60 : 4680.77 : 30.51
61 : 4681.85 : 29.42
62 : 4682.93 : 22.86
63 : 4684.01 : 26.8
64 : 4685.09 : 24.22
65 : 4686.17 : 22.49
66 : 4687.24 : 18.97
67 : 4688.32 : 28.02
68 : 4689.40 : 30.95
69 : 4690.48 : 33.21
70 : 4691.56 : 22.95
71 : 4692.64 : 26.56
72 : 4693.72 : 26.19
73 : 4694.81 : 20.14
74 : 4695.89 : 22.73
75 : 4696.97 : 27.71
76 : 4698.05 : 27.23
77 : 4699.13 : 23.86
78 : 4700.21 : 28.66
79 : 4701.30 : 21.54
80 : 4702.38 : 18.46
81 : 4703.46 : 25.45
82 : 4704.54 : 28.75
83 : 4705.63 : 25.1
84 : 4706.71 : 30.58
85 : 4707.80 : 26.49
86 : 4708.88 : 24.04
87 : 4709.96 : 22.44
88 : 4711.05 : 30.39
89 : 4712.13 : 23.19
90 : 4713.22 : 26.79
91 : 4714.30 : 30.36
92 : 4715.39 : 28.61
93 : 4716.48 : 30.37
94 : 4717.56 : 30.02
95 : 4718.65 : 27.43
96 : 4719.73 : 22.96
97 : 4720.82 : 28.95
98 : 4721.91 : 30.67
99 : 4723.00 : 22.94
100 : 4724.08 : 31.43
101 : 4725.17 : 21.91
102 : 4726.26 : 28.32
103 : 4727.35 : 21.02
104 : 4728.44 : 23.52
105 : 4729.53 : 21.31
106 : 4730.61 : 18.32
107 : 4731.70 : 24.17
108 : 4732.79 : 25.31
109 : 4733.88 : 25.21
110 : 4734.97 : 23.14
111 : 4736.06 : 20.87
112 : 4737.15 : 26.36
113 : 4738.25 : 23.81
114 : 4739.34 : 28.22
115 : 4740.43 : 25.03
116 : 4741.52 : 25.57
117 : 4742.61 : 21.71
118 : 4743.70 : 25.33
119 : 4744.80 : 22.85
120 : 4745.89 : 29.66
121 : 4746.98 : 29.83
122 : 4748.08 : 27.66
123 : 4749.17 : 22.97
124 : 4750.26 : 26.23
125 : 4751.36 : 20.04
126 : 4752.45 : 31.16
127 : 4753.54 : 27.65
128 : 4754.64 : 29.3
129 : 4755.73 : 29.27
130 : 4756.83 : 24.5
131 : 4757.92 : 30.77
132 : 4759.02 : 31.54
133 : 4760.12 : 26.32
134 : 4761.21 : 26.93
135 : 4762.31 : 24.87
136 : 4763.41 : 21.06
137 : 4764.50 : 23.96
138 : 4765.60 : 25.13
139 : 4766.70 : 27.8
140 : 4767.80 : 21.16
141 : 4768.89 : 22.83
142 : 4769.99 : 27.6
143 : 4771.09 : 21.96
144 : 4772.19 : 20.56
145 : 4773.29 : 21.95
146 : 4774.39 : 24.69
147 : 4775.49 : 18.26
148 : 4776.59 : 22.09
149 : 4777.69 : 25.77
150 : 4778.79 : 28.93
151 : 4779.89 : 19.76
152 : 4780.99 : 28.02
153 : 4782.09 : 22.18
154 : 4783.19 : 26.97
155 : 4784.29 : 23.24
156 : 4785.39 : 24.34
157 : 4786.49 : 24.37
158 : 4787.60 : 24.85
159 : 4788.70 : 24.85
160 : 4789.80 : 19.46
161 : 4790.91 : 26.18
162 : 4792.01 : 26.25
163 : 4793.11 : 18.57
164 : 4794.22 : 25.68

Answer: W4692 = 3.1 Ang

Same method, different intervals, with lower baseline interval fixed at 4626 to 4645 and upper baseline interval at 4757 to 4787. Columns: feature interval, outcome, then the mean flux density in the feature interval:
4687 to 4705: 0.3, 25.5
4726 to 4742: 0.8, 23.9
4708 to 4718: -0.6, 27.3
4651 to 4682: 0.4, 26.2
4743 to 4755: -0.7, 26.5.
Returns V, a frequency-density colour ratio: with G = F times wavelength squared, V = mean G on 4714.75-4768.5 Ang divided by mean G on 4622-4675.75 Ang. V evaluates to 1.0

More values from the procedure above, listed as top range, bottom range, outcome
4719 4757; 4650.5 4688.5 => 1.01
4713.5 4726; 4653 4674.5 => 1.12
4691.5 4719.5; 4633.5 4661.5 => 1.01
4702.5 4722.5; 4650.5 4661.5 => 1.13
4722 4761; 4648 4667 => 1.04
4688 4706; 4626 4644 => 0.97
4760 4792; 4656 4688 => 0.96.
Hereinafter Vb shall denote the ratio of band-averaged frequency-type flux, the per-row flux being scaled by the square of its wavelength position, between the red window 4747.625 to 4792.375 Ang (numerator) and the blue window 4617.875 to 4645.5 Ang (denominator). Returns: 1.0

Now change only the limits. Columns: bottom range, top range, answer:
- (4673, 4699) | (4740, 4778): 0.98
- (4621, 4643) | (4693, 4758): 1.03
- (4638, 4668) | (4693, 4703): 0.95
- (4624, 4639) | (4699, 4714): 1.00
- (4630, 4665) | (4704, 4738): 1.00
